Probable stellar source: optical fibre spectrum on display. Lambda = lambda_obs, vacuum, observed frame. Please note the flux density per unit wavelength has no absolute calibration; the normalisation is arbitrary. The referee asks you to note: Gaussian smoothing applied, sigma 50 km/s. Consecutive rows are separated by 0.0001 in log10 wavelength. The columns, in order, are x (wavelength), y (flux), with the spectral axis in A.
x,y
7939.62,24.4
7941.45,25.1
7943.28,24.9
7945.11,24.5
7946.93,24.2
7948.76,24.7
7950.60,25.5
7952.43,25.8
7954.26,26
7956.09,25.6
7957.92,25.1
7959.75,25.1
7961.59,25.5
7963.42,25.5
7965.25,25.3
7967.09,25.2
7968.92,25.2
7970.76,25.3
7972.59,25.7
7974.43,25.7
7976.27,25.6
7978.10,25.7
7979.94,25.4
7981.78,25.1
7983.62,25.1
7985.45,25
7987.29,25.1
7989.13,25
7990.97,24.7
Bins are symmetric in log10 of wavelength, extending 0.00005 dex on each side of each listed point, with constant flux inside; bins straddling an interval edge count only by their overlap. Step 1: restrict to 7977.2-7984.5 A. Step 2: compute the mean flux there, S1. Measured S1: 25.3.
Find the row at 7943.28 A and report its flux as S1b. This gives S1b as 24.9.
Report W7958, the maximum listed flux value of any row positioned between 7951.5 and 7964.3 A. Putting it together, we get 26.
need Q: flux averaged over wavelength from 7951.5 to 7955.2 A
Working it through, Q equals 25.9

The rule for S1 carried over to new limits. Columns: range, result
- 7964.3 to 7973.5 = 25.4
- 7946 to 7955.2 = 25.3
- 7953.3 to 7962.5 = 25.5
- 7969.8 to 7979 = 25.6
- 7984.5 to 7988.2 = 25.1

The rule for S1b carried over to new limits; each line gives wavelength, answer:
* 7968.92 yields 25.2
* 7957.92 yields 25.1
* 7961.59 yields 25.5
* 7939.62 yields 24.4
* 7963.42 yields 25.5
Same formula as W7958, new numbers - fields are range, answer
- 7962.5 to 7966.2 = 25.5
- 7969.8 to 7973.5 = 25.7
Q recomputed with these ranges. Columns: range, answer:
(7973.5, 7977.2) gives 25.6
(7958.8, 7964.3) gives 25.4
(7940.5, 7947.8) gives 24.7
